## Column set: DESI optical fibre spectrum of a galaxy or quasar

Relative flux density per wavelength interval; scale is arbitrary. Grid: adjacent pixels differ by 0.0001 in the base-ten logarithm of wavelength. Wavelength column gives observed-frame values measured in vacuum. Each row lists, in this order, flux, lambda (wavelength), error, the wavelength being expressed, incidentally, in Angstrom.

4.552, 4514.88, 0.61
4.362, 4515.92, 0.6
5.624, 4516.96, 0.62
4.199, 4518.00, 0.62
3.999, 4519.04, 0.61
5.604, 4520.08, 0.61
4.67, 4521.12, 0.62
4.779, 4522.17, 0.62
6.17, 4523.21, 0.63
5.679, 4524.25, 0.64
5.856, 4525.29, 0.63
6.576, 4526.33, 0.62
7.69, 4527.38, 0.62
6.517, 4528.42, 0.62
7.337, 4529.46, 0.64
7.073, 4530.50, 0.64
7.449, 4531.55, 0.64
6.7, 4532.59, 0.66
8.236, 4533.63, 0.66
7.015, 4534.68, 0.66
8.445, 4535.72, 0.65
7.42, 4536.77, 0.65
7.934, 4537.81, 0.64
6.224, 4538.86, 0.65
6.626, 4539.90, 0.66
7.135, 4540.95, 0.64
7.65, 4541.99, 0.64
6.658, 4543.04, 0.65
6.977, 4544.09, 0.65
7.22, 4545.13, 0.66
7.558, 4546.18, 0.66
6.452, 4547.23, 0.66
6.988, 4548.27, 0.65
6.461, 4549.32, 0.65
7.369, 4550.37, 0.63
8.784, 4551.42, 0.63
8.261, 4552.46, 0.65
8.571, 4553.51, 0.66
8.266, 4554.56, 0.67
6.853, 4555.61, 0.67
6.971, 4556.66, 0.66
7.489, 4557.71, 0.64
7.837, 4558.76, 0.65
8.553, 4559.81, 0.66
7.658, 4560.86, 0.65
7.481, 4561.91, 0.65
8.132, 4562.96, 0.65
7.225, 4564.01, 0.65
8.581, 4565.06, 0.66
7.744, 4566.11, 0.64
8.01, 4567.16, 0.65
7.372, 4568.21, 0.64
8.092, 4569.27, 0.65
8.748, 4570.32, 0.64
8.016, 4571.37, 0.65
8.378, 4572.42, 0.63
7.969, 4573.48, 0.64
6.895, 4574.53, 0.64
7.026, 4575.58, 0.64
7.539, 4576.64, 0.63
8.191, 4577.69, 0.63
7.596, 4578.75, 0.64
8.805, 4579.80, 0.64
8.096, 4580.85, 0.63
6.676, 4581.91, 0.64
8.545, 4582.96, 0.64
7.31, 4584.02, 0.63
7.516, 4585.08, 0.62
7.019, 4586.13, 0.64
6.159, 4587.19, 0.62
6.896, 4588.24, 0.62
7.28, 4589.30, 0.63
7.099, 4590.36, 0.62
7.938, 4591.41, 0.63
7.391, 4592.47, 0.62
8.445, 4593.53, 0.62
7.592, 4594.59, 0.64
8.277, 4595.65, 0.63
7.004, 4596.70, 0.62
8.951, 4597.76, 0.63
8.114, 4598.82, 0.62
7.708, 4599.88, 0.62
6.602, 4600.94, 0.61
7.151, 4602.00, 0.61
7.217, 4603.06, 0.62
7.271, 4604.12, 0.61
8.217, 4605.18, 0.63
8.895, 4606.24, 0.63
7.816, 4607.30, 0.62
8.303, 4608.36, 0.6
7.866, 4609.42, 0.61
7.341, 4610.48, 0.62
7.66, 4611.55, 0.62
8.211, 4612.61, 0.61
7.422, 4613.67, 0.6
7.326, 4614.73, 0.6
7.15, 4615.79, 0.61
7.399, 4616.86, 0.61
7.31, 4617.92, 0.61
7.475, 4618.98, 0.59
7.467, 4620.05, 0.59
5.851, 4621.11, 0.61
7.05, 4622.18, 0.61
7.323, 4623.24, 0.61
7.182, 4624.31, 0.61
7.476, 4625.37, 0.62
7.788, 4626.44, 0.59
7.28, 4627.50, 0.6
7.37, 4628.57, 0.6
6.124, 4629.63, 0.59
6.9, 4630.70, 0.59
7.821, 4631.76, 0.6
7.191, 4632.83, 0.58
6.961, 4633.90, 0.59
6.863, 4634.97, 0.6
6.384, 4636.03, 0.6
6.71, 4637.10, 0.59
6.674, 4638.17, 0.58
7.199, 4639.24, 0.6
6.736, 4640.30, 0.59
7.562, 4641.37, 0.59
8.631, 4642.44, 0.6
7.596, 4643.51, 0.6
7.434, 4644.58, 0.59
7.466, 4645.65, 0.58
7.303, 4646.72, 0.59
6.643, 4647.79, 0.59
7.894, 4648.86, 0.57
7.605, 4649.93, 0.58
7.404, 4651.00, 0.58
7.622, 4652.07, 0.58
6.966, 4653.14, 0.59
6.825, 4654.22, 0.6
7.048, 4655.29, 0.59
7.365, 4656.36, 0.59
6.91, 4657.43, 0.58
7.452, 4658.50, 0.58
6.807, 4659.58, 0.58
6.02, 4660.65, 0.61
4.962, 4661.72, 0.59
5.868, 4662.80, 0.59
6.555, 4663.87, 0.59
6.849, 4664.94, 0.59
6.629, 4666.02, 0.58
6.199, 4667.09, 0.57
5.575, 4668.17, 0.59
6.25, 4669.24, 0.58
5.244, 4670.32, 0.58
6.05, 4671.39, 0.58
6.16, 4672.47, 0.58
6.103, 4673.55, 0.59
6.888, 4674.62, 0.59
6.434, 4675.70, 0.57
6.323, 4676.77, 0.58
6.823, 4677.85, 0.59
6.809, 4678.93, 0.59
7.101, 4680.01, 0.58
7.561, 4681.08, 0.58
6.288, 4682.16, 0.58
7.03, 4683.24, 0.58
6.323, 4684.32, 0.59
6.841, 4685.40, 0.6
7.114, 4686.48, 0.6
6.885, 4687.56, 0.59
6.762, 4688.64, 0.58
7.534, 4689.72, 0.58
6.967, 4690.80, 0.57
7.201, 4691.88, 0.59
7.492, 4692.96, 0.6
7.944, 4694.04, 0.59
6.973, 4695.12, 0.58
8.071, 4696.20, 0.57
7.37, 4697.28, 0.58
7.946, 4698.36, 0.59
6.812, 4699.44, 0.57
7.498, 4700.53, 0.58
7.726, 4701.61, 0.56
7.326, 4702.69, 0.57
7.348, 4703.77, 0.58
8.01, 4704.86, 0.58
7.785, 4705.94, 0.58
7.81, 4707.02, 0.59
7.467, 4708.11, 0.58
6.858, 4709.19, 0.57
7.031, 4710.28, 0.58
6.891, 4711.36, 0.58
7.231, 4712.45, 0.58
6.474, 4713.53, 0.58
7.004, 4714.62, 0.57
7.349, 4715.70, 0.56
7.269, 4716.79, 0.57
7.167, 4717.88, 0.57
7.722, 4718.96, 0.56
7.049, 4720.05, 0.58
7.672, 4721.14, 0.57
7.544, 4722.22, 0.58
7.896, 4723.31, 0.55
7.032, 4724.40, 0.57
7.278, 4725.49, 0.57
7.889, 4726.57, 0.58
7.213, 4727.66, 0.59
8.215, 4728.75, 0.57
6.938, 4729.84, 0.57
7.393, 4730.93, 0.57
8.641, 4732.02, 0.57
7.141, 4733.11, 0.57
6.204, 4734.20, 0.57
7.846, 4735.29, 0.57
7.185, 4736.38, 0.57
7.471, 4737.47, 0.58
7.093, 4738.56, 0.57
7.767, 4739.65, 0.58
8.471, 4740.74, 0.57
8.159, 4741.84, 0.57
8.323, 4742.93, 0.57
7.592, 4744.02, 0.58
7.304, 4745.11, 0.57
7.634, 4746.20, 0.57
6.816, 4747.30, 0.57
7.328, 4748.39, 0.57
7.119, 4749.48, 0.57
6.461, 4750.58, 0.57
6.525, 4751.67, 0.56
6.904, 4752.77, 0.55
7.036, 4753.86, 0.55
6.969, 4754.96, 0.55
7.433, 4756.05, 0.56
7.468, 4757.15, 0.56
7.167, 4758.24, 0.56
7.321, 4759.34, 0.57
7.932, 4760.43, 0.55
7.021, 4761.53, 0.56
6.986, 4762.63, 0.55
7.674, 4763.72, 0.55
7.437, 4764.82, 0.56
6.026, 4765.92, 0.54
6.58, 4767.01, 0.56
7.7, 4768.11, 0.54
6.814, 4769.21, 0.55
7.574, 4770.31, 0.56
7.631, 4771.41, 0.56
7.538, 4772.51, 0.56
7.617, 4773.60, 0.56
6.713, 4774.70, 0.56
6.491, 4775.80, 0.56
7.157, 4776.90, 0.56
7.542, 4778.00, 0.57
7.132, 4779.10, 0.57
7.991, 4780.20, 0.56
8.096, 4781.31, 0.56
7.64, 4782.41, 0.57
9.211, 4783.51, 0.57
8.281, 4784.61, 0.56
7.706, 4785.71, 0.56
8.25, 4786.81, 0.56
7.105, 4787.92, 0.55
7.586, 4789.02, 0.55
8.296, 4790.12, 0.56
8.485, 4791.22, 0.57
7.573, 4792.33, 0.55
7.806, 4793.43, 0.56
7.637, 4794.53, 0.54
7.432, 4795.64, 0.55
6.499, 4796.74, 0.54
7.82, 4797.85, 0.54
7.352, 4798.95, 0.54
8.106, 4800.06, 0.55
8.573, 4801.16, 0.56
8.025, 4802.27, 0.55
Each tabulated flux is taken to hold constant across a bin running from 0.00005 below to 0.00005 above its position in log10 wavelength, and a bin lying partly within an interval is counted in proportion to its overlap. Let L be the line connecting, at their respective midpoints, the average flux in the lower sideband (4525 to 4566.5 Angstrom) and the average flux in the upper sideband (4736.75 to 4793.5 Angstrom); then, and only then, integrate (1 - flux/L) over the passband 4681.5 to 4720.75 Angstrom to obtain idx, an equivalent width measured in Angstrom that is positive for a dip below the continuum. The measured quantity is 1.07 Angstrom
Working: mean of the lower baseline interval 7.41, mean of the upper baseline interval 7.46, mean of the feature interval 7.24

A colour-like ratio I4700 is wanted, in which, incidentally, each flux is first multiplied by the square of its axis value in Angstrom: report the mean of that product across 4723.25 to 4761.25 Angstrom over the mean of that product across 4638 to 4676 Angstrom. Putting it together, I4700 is 1.1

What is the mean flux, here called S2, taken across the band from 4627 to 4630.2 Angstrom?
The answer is 6.92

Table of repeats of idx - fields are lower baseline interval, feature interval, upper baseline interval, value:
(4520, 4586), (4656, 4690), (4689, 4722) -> 3.8 Angstrom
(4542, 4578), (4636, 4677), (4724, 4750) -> 4.3 Angstrom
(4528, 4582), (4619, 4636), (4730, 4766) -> 0.9 Angstrom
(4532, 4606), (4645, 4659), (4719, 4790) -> 0.5 Angstrom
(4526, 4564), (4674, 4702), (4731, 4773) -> 1.0 Angstrom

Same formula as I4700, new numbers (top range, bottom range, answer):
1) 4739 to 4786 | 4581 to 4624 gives 1.06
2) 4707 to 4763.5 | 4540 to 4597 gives 1.04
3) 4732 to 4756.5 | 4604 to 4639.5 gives 1.05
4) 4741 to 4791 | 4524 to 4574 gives 1.09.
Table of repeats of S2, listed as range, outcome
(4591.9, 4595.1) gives 7.79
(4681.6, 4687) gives 6.71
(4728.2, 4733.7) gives 7.65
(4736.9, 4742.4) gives 7.79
